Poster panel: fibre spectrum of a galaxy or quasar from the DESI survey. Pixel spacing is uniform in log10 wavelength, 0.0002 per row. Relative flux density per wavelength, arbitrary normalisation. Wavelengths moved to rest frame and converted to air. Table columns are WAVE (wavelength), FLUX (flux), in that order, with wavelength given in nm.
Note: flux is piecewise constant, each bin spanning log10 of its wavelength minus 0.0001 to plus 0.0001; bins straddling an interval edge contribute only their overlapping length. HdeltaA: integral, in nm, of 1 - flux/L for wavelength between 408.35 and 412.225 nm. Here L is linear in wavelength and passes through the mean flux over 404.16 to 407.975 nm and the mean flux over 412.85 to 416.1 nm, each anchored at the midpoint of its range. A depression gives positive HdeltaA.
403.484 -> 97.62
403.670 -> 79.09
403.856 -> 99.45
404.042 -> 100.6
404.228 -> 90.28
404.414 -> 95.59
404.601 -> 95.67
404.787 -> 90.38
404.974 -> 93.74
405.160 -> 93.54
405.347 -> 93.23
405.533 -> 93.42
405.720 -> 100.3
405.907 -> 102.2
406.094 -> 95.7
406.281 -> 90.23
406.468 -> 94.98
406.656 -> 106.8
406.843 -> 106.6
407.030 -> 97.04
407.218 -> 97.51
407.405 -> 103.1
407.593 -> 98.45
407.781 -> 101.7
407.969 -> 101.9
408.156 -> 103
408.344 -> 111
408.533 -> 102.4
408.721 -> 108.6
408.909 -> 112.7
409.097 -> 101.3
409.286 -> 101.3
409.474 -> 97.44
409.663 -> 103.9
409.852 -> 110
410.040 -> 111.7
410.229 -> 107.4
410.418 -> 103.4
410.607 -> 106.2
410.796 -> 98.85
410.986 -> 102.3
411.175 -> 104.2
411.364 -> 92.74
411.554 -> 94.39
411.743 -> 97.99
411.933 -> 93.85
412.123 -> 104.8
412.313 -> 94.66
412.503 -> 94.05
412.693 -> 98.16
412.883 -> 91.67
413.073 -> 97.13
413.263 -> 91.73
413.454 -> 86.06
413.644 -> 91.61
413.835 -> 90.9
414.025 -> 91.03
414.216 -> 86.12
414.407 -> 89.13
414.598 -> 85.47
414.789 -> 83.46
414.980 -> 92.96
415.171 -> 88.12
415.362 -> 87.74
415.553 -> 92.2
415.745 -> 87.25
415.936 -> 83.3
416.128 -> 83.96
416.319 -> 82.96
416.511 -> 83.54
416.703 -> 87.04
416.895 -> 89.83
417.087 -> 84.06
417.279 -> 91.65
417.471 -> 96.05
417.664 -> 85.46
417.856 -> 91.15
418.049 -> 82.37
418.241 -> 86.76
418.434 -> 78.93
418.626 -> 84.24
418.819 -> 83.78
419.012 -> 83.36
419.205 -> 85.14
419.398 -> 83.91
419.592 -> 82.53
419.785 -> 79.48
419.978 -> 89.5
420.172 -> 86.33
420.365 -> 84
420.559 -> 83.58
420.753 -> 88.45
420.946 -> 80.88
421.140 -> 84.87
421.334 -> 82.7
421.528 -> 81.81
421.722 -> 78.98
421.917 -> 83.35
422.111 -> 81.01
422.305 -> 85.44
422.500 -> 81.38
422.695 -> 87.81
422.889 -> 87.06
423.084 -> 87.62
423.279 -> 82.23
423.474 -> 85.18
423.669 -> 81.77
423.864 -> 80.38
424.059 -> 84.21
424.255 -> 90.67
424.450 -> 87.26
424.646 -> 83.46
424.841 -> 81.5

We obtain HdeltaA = -0.41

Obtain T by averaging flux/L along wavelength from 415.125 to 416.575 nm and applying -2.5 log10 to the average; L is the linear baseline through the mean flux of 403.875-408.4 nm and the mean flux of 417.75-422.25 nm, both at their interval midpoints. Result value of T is 0.024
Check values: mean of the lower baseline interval 98.1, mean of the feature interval 86.2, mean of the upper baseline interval 83.8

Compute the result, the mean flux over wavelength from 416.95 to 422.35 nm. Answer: 84.7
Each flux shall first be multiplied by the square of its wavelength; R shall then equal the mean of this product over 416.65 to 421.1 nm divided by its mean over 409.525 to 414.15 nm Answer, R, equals 0.9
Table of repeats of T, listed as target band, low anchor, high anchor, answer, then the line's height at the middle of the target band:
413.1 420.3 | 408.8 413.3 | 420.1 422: 0.05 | 90.9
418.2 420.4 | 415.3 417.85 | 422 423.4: 0.03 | 86.2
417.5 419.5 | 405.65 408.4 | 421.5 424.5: 0.05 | 88.8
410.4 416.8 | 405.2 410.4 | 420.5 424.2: 0.03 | 94.7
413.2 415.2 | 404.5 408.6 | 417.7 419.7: 0.01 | 89.6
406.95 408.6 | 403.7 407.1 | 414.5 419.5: -0.08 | 94.3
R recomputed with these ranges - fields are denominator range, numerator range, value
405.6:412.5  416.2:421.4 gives 0.88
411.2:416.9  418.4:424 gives 0.96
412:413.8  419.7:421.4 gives 0.93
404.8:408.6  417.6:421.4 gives 0.91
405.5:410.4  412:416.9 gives 0.90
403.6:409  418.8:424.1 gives 0.91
